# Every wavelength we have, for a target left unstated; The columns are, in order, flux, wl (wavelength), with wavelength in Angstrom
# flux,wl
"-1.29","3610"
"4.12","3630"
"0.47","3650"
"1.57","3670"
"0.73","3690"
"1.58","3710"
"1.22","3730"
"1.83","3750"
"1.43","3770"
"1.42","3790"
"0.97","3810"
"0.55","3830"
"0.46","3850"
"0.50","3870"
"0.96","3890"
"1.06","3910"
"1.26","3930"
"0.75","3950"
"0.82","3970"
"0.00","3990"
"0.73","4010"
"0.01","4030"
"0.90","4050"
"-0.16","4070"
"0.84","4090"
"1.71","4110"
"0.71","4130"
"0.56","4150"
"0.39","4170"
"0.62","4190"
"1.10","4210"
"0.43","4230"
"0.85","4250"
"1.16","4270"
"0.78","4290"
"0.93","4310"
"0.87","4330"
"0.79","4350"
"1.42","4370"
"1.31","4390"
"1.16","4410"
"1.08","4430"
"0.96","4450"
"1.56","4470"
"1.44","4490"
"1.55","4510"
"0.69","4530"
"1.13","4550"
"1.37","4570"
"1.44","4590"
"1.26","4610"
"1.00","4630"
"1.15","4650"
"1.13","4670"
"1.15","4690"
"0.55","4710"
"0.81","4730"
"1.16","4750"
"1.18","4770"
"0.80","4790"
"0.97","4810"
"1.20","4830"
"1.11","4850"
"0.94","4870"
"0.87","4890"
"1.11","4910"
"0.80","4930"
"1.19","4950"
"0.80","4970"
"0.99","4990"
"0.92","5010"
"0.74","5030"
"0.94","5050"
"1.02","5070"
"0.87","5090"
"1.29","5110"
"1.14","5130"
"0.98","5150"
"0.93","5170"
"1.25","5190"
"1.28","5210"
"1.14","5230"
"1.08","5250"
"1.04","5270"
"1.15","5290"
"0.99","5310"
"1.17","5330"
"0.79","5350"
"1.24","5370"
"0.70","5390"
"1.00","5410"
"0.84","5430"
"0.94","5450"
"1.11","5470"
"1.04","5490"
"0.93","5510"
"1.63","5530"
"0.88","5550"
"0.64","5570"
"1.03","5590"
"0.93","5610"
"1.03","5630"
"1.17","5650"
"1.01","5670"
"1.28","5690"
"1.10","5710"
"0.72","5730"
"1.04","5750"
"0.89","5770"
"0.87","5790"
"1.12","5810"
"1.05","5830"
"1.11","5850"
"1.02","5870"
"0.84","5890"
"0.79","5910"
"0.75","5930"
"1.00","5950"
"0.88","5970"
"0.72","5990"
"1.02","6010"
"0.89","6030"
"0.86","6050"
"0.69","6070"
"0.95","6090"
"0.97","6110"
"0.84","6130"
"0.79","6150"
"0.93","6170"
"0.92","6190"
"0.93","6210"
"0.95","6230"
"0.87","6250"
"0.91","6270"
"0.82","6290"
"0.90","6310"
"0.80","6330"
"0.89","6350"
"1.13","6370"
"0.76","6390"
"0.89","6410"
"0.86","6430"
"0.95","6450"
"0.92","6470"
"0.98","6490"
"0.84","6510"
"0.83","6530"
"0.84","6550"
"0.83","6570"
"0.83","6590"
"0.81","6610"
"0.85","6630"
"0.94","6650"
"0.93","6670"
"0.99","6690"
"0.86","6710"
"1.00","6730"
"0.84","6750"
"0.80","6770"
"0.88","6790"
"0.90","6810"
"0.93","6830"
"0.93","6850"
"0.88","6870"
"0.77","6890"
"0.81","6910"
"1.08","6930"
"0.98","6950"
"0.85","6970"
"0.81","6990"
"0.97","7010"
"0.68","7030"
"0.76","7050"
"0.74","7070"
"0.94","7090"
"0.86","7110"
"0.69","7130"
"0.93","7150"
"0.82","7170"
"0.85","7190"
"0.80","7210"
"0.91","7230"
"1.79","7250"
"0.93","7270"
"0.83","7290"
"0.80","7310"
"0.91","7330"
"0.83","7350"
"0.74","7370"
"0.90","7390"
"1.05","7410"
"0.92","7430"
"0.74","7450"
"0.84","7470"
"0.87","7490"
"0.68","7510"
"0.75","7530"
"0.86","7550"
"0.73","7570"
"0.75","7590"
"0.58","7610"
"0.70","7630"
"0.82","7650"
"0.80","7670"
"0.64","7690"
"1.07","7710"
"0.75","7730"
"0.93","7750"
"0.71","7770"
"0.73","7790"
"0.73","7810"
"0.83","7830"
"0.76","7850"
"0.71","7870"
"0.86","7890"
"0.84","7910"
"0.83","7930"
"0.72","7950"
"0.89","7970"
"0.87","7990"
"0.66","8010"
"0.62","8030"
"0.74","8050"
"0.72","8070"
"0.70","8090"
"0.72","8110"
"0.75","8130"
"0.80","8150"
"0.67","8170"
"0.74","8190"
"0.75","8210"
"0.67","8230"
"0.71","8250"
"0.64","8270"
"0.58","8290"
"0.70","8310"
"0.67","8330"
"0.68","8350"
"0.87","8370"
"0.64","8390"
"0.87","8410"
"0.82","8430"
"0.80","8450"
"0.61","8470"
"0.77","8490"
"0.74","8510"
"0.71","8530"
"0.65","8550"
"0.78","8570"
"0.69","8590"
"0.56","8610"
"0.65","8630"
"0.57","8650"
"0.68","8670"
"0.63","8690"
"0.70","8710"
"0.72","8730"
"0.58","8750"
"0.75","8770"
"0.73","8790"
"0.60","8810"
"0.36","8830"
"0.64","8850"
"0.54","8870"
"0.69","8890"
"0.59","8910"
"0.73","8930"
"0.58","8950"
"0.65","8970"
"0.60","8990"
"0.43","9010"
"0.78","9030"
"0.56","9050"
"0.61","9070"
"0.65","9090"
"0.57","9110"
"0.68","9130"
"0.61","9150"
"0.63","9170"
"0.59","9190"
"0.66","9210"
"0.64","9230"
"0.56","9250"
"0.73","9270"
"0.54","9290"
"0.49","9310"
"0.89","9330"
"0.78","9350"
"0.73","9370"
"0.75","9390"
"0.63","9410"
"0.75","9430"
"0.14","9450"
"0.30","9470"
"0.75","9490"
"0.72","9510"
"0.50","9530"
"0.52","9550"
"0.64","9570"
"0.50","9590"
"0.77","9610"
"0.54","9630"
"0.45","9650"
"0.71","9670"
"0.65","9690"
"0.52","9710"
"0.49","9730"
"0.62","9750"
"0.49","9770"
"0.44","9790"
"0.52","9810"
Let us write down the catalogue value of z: 0.104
